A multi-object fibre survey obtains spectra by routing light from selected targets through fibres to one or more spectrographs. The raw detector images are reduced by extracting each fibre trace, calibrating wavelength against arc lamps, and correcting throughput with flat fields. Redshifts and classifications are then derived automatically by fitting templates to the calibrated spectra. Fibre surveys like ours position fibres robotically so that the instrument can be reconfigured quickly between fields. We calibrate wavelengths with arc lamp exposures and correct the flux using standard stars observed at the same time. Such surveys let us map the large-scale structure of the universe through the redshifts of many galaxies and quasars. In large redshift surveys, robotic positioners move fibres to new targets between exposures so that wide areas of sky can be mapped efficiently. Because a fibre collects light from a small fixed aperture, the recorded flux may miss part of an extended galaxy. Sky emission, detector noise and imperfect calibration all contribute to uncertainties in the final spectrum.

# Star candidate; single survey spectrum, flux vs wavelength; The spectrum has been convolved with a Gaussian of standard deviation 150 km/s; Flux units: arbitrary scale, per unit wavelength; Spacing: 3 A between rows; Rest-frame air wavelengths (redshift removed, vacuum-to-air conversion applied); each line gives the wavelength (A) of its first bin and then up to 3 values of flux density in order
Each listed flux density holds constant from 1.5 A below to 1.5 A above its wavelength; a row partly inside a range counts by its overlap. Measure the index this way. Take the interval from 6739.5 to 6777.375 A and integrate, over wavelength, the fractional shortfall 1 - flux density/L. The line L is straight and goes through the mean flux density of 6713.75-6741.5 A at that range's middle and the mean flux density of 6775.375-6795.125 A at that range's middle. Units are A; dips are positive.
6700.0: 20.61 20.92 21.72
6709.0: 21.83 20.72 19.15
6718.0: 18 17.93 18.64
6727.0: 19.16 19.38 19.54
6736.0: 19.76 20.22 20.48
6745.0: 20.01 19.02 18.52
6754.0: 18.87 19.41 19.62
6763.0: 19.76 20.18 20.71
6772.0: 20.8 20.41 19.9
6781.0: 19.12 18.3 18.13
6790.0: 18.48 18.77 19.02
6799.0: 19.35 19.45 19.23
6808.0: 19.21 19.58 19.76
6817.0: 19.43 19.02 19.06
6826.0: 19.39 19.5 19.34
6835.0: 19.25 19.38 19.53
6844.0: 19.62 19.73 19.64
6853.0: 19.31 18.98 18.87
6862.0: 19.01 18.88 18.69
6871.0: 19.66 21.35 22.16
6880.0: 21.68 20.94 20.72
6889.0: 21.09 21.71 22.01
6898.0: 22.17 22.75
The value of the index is -1.65 A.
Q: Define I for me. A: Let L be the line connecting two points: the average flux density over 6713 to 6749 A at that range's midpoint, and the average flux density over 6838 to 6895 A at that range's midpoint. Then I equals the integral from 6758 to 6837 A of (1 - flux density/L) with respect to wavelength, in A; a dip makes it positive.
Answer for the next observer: 1.1 A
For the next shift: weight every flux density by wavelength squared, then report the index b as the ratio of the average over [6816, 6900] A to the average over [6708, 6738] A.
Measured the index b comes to 1.08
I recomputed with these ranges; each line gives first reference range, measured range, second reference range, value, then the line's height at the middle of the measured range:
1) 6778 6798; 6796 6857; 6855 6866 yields -1.7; 18.8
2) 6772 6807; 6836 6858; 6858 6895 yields 0.7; 20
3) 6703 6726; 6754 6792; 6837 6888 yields 0.6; 19.8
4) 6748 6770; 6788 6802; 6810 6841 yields 0.4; 19.4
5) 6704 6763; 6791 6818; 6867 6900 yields 1.4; 20.3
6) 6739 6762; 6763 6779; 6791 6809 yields -0.8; 19.3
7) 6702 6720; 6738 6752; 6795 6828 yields 0.2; 20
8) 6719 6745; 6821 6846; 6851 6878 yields 0.2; 19.6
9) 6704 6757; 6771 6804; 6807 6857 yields 0.4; 19.5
